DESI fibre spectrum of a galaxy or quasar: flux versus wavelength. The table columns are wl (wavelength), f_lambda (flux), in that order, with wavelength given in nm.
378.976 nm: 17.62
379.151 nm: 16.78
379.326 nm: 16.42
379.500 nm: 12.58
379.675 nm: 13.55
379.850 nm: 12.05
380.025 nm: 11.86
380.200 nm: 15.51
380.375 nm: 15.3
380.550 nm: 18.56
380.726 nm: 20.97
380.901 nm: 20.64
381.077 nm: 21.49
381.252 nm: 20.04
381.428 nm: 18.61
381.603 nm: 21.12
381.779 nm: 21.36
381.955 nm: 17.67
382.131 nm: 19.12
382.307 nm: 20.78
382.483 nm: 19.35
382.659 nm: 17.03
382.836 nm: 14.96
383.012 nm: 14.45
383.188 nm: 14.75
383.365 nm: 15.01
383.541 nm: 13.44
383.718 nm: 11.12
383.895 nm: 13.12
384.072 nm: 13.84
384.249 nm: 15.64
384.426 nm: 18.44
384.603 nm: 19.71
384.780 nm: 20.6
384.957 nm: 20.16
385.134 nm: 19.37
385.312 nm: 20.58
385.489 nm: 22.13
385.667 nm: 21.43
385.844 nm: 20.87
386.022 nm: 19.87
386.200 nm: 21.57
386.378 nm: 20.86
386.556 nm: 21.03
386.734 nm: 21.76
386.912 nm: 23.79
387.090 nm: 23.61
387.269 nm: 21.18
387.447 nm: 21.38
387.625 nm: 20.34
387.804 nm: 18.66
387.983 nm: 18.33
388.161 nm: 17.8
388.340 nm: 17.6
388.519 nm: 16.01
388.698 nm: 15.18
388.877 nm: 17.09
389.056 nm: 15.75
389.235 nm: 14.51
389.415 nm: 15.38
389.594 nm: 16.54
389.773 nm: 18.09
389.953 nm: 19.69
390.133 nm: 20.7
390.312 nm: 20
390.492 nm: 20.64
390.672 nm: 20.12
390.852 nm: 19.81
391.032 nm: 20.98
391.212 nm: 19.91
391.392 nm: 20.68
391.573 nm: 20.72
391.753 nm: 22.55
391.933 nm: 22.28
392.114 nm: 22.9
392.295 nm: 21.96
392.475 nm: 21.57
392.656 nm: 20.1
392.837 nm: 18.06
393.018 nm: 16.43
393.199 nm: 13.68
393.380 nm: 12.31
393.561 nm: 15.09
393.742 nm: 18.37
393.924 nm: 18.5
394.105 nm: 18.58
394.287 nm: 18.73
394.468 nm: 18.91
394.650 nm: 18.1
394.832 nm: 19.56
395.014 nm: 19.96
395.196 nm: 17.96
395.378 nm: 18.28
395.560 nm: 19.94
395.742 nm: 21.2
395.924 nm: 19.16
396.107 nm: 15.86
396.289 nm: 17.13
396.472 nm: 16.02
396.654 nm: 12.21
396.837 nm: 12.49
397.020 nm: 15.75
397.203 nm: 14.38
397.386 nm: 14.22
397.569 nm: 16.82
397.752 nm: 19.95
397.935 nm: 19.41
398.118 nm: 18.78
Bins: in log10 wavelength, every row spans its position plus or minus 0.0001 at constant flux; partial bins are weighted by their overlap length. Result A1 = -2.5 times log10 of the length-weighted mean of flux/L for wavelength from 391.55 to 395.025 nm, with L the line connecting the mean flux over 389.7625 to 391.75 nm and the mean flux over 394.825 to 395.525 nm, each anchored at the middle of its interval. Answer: 0.039 mag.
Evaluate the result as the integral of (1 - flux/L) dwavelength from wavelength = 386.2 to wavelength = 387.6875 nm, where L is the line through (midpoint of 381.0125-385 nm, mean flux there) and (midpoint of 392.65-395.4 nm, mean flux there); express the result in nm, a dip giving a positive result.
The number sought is -0.37 nm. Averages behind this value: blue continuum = 17.4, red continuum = 17.6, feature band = 21.8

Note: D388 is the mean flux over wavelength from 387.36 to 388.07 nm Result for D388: 19.7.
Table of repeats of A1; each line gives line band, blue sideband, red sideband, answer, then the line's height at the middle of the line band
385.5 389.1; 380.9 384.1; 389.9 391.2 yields -0.045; 19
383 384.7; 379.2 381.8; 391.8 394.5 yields 0.172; 17.6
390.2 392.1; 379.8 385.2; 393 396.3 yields -0.179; 17.7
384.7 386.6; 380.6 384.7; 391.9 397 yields -0.178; 17.6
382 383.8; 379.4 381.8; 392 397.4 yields 0.084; 17.4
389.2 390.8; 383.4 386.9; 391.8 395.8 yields 0.012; 18.8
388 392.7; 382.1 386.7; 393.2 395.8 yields -0.064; 18.1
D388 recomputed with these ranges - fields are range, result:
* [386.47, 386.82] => 21.4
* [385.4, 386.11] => 21.1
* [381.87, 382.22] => 18.4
